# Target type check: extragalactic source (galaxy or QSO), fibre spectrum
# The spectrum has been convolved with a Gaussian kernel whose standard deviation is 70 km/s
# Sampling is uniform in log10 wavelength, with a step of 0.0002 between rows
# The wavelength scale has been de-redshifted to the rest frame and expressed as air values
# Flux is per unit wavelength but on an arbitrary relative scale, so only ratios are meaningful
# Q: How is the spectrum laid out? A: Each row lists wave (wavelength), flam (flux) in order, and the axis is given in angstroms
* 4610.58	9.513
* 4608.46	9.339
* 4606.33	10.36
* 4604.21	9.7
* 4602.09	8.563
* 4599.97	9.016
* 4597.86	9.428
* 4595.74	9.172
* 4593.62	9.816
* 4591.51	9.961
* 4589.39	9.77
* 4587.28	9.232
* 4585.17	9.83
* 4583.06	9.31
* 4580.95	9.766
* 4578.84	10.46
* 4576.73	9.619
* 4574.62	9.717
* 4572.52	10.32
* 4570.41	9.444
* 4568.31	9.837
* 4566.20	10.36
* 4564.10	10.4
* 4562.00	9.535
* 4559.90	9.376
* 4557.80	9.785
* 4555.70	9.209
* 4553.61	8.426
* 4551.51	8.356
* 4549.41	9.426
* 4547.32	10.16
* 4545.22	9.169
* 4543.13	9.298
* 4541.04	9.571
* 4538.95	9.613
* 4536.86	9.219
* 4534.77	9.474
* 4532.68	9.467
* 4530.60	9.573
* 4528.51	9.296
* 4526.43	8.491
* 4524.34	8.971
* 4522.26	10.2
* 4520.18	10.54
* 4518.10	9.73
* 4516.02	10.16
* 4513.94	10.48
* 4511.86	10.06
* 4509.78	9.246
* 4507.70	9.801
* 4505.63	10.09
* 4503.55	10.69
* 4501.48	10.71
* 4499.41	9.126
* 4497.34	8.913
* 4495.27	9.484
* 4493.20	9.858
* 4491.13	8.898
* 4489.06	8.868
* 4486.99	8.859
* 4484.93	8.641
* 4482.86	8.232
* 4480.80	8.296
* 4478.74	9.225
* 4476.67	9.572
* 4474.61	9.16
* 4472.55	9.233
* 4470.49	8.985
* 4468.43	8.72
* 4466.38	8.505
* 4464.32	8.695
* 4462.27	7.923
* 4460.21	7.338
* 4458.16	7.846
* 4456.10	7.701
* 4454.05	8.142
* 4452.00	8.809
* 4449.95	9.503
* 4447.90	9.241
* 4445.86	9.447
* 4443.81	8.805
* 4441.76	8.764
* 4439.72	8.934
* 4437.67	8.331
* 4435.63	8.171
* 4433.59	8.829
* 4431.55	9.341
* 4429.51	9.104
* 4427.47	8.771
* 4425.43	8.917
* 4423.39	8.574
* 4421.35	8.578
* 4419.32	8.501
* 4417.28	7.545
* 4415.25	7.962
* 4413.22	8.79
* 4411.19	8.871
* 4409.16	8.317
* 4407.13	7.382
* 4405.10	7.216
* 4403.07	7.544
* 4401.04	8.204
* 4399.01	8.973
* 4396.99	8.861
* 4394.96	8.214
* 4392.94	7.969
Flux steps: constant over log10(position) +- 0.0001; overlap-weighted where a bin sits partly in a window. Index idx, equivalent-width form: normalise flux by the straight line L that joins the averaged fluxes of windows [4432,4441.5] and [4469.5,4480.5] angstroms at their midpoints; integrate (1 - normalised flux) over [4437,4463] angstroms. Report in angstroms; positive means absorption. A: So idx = 0.83 angstroms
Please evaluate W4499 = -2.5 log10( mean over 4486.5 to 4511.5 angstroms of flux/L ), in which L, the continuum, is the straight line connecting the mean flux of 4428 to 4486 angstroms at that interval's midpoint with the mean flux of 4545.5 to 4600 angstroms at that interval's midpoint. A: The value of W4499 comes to -0.06 mag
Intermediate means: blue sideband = 8.7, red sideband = 9.61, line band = 9.57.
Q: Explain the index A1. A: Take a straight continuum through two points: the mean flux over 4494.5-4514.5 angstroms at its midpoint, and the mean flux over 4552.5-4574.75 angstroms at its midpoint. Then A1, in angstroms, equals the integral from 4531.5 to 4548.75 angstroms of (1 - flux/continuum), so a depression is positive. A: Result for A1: 0.4 angstroms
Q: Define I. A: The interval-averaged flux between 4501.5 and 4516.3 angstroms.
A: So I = 10.1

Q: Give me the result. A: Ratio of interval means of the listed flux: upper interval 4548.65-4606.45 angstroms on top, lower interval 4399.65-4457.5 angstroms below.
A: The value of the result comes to 1.1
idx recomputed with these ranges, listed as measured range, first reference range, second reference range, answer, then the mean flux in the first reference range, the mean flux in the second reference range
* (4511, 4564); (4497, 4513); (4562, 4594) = 1.9 angstroms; 9.87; 9.85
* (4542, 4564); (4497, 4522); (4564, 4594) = 1.3 angstroms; 10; 9.84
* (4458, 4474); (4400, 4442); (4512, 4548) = 0.8 angstroms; 8.41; 9.62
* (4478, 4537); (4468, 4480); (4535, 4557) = -1.8 angstroms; 9.15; 9.26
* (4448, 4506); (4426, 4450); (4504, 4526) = 3.1 angstroms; 8.91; 9.9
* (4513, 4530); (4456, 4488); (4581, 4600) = -1.4 angstroms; 8.58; 9.55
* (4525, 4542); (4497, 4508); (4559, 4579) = 1.0 angstroms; 9.96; 9.89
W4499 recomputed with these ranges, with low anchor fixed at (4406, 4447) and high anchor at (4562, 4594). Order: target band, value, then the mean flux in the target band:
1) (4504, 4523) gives -0.082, 10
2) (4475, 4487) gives 0.028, 8.82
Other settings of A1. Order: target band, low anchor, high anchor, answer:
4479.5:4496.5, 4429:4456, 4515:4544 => 0.6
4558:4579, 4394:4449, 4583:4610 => -1.2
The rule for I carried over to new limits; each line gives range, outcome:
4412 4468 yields 8.56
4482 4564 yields 9.48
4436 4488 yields 8.67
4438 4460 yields 8.65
